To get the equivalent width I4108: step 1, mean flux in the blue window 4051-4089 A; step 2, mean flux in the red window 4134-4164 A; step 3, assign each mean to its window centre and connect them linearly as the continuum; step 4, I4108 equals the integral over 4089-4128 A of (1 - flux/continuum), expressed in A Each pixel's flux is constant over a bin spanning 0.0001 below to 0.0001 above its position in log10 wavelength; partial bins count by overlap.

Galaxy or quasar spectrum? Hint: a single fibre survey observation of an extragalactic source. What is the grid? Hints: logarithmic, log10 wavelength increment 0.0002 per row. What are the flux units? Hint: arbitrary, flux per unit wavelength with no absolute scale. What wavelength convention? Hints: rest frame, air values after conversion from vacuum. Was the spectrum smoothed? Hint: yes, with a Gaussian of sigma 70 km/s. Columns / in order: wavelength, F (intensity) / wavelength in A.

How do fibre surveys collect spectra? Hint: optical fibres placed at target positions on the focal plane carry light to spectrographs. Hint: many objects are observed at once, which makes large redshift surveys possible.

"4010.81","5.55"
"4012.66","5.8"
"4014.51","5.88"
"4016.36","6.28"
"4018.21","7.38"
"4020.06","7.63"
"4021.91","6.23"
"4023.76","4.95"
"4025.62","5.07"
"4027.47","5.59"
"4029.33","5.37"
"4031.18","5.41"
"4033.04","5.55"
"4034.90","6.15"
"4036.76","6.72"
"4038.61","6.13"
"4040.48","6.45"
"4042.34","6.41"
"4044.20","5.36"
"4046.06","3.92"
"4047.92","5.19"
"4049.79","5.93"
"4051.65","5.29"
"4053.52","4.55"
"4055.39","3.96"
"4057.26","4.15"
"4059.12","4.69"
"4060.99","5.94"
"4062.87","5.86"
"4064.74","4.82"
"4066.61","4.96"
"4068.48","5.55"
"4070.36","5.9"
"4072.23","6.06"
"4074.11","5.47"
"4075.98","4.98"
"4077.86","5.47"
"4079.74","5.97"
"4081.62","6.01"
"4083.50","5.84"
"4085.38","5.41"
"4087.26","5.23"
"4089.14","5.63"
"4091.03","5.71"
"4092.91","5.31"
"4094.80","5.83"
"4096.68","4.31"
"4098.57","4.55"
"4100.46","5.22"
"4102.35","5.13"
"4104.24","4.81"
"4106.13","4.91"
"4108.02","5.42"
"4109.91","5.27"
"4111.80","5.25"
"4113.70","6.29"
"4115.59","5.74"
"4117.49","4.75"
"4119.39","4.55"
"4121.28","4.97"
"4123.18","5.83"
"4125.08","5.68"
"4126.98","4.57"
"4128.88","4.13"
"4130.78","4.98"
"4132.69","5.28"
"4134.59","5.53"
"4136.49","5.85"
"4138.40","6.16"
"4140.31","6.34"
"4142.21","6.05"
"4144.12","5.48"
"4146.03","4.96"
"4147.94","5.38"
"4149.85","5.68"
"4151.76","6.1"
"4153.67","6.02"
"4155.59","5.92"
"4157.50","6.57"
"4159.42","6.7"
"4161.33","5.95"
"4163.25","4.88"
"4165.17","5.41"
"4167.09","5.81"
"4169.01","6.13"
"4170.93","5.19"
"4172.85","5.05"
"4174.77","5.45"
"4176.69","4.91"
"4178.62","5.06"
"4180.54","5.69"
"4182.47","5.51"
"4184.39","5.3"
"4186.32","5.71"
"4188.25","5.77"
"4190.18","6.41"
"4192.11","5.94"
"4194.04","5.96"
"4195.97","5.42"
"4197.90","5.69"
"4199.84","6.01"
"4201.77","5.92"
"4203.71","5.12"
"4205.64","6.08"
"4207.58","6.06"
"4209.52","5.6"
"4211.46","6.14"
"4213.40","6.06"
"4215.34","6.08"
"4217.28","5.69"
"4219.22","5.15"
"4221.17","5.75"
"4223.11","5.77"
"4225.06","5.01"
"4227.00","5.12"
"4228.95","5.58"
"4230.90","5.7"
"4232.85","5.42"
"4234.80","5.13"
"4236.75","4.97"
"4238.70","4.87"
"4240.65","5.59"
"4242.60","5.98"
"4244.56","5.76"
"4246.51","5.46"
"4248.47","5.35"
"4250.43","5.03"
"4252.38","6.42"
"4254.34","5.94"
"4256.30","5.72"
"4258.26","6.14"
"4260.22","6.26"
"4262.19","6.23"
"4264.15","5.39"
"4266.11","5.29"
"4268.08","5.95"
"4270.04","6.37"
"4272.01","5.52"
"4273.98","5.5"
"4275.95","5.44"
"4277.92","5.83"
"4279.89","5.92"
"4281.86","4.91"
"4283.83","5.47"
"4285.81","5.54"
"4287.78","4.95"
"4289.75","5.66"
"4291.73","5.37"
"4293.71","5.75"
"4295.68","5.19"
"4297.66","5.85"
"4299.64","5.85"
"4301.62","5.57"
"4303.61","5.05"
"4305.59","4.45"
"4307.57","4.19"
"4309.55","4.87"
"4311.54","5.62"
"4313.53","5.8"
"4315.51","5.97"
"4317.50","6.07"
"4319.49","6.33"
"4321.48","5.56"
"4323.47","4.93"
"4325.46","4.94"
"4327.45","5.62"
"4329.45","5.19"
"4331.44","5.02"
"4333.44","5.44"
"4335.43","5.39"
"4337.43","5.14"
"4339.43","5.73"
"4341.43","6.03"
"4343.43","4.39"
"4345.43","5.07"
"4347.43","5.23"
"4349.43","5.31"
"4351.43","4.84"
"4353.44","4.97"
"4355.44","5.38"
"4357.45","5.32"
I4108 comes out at 2.5 A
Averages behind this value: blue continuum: 5.31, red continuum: 5.86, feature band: 5.21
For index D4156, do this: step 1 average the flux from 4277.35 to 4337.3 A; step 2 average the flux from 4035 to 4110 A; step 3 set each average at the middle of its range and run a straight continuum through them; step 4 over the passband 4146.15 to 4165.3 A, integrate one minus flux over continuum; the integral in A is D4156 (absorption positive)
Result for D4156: -1.6 A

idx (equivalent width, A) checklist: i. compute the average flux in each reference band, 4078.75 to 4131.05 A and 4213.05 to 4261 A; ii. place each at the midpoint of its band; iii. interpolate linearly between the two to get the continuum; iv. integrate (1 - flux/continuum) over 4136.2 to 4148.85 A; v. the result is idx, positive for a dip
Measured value -0.9 A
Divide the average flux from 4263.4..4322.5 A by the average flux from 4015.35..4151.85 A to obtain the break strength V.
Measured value 1.0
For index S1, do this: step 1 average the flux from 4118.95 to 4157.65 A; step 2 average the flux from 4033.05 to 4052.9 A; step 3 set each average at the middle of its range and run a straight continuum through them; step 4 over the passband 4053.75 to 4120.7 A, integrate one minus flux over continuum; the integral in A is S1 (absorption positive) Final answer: 4.2 A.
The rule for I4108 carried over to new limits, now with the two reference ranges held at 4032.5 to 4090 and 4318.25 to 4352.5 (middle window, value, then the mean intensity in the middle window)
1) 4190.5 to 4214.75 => -2.10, 5.85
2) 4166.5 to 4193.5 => -0.85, 5.57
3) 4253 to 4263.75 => -1.37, 6.03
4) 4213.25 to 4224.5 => -0.68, 5.7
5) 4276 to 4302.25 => -0.93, 5.53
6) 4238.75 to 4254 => -0.74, 5.62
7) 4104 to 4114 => 0.26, 5.3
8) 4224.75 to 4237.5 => 0.18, 5.3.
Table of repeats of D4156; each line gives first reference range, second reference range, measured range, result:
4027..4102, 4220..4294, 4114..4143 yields 0.49 A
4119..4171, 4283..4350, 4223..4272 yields -1.40 A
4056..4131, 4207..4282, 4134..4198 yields -2.96 A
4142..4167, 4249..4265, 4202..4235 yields 1.16 A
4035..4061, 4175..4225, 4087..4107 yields 1.13 A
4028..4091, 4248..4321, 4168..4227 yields -1.10 A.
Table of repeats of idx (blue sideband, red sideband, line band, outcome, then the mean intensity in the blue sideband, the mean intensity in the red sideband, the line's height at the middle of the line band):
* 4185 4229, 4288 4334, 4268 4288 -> -0.3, 5.74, 5.4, 5.5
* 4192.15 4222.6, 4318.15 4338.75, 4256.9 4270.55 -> -0.8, 5.79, 5.37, 5.59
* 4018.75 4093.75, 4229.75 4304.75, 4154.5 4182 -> -0.3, 5.53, 5.59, 5.56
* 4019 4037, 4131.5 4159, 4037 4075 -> 3.1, 5.84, 5.82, 5.84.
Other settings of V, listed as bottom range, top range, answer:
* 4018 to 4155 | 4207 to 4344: 1.01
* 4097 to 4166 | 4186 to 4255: 1.04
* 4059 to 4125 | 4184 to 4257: 1.05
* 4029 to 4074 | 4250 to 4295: 1.05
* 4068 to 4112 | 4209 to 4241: 1.02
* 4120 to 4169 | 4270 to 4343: 0.97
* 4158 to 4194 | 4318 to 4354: 0.94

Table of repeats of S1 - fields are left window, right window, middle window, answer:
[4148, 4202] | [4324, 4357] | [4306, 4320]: -0.5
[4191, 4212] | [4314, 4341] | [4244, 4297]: 0.0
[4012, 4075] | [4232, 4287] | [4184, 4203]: -0.7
